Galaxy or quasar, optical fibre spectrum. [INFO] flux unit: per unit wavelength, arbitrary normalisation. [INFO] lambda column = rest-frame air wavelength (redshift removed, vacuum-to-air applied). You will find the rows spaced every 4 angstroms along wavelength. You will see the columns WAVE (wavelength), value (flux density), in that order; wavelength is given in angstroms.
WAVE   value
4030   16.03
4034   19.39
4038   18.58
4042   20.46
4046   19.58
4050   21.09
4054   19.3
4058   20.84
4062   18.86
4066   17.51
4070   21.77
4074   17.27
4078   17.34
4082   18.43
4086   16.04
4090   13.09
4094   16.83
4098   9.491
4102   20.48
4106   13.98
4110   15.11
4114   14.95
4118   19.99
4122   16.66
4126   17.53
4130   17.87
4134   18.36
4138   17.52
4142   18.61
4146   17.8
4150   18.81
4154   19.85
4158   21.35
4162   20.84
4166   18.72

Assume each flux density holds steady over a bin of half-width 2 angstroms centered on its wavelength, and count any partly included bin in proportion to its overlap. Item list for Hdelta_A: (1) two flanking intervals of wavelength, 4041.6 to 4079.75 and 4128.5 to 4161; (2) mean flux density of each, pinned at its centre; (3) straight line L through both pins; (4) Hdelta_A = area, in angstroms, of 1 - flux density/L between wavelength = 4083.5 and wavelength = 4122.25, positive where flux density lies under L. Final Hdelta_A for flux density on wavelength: 7.00 angstroms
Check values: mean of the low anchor 19.4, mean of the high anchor 18.8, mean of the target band 15.7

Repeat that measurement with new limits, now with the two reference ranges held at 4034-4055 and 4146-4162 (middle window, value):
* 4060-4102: 6.27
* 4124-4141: 1.68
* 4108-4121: 2.06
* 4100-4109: 1.28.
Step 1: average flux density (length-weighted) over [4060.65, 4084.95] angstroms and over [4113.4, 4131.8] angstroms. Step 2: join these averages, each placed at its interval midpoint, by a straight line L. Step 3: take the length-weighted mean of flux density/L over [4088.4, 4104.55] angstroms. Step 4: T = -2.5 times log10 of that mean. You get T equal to 0.20 mag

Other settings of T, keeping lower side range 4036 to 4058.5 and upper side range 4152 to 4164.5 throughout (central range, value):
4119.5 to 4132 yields 0.17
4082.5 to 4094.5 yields 0.28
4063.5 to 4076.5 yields 0.07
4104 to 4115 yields 0.35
